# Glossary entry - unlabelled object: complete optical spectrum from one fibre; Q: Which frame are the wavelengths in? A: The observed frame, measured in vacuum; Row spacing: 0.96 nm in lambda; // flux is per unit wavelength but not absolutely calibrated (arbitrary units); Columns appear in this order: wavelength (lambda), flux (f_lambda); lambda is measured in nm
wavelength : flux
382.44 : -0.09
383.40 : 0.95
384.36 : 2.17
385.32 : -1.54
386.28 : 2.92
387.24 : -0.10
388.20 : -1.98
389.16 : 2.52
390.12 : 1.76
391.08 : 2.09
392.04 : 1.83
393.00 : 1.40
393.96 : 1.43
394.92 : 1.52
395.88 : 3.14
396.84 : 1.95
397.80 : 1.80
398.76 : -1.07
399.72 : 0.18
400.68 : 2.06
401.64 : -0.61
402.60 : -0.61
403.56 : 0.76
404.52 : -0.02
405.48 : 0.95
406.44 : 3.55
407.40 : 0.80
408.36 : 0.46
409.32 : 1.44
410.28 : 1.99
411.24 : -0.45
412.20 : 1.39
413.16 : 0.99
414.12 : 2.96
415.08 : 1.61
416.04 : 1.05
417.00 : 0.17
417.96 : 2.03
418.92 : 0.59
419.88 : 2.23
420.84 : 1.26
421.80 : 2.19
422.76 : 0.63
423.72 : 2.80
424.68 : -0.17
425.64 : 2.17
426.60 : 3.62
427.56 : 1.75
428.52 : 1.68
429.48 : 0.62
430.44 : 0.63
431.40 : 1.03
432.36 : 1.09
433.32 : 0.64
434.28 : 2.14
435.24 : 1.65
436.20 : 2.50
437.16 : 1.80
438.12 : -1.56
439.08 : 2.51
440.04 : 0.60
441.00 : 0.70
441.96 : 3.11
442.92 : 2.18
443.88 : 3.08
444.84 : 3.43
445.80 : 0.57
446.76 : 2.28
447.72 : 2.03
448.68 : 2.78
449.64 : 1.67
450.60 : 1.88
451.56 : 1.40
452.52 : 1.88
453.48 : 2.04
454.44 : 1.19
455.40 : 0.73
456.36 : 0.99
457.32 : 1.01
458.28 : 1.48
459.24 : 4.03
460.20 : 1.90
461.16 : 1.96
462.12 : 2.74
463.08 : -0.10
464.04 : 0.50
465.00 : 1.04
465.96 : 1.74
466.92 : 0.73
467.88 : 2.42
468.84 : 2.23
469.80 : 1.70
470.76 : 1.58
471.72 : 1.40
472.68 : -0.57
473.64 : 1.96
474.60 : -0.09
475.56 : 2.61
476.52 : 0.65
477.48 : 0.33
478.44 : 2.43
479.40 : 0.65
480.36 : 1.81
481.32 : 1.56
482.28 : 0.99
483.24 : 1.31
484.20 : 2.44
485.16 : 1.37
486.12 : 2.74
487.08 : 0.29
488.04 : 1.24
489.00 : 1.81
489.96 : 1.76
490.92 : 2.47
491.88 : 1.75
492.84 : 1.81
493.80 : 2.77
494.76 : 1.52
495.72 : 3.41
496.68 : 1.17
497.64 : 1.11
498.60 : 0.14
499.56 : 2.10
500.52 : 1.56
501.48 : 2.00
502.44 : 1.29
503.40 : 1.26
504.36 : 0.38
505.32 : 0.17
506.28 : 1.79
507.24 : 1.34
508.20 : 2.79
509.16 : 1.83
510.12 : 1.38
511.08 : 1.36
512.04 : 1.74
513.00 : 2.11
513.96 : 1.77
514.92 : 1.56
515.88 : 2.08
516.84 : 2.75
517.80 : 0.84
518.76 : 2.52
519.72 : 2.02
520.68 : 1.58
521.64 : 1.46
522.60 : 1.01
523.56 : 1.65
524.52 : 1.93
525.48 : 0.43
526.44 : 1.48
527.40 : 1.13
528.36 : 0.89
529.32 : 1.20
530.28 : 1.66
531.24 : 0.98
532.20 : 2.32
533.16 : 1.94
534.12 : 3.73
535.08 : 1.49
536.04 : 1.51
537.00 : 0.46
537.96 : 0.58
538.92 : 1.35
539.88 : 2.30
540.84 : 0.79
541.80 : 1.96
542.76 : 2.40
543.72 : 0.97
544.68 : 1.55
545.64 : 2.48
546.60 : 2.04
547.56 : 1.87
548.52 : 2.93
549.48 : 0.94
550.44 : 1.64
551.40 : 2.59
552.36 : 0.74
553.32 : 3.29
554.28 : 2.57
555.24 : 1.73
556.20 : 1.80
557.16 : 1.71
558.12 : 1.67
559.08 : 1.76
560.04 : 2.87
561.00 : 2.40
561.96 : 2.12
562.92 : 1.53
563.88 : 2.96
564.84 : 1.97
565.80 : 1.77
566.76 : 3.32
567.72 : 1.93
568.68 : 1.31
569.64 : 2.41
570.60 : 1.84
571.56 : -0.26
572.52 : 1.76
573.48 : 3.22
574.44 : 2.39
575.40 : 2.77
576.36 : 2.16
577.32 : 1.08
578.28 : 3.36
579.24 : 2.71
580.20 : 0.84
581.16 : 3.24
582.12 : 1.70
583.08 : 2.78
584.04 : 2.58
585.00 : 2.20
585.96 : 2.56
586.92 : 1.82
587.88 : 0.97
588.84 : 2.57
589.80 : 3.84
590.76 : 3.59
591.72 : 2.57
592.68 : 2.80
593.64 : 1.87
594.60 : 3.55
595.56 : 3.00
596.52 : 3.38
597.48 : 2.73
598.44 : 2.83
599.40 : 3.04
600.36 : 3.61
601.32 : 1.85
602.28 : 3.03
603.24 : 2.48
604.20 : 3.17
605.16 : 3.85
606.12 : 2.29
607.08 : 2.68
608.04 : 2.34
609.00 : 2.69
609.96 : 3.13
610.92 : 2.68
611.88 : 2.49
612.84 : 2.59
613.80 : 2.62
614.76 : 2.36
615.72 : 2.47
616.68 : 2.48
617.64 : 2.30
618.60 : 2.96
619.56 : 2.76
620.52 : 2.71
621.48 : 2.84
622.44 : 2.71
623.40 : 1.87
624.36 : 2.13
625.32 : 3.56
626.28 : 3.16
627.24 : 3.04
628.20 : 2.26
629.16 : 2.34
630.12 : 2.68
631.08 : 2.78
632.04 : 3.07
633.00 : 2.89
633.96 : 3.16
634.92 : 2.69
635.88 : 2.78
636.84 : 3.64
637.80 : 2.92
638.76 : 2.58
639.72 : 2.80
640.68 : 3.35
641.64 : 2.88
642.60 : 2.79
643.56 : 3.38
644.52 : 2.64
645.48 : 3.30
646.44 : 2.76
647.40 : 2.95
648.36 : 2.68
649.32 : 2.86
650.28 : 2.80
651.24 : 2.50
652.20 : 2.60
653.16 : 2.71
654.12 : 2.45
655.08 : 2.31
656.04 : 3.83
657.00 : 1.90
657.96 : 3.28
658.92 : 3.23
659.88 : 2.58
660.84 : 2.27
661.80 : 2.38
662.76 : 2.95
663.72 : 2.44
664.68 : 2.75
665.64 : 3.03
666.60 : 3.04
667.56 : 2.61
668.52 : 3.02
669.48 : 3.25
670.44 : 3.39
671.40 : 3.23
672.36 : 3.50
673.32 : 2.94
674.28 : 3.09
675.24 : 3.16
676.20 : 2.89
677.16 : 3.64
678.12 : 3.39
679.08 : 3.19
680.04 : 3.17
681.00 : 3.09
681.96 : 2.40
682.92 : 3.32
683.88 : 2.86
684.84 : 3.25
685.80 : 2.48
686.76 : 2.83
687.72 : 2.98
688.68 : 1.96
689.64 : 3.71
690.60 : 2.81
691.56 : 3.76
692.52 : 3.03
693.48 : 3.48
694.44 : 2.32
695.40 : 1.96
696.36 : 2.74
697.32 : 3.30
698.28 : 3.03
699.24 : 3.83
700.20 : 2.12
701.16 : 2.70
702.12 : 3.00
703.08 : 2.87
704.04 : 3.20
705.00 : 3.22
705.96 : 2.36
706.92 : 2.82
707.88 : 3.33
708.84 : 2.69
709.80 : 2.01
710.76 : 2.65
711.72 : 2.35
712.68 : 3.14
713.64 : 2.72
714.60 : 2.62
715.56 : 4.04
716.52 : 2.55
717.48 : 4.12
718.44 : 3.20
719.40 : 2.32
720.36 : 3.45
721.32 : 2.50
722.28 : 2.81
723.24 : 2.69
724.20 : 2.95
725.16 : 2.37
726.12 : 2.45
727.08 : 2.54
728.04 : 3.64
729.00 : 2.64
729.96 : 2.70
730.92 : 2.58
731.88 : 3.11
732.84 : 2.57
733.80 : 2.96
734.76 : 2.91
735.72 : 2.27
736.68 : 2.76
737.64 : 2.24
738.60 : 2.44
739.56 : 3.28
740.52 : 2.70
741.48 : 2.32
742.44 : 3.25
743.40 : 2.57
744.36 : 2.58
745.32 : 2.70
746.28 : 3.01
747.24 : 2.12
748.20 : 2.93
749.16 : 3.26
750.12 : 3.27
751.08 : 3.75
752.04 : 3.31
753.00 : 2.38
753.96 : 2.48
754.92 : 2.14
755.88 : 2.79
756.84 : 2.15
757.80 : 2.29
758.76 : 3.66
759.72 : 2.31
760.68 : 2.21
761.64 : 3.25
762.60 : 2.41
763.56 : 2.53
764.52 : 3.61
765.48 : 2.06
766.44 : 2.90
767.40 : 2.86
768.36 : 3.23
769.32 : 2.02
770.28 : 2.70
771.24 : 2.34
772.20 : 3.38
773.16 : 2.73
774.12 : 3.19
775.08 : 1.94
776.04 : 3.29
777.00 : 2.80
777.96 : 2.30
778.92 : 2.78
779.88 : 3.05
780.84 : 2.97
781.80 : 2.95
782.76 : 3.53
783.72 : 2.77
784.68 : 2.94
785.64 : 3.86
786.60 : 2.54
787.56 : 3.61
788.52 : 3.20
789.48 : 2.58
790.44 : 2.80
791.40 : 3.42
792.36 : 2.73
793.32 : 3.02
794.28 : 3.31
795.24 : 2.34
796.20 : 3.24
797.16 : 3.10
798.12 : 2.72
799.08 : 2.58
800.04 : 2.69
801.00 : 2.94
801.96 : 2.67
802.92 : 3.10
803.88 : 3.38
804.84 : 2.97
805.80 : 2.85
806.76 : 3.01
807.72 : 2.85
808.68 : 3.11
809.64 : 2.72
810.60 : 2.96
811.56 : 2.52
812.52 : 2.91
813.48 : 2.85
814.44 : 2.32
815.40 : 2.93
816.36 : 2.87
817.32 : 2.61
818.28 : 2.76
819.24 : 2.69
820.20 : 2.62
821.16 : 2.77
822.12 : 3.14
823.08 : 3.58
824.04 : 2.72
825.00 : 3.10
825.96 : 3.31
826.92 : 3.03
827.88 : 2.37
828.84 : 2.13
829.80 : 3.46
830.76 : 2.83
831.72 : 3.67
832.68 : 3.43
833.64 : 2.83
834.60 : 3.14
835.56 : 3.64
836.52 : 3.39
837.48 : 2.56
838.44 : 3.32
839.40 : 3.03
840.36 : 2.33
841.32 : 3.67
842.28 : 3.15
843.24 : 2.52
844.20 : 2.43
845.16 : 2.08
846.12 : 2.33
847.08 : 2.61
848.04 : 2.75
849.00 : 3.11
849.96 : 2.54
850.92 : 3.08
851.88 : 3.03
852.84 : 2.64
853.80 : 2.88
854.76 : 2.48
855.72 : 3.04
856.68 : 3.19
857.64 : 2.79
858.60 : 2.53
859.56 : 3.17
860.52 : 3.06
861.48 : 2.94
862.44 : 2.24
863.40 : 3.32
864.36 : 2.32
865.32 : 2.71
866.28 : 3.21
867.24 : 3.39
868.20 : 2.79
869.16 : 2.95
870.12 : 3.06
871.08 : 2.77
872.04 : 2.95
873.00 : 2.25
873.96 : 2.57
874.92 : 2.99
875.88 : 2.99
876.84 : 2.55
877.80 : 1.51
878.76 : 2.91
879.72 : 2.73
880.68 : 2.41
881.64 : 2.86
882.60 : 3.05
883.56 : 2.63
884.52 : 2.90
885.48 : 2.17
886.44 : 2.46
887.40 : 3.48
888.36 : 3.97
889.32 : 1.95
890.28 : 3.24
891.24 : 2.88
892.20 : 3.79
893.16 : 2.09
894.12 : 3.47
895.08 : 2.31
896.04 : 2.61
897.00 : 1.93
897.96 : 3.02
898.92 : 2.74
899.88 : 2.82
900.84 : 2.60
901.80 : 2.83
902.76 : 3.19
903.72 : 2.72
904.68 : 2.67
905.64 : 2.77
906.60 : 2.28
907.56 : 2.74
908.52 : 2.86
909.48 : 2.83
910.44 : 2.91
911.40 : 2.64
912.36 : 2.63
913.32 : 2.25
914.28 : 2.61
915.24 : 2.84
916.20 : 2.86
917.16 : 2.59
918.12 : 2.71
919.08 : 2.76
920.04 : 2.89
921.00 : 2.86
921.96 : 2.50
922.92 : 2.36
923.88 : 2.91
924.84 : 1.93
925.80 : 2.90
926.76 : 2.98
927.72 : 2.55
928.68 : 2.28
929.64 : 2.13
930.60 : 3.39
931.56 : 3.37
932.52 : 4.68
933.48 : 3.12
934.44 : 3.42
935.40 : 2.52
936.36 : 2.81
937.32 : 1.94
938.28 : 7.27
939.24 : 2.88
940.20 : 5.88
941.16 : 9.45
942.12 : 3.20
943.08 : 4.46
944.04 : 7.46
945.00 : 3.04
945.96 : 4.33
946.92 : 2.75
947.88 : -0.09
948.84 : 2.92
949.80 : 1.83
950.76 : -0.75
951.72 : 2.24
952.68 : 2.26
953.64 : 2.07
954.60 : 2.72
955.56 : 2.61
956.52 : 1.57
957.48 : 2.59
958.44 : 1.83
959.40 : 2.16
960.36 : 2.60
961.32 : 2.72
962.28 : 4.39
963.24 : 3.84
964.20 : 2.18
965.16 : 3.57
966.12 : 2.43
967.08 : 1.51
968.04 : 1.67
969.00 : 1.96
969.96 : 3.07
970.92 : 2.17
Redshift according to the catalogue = 0.43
